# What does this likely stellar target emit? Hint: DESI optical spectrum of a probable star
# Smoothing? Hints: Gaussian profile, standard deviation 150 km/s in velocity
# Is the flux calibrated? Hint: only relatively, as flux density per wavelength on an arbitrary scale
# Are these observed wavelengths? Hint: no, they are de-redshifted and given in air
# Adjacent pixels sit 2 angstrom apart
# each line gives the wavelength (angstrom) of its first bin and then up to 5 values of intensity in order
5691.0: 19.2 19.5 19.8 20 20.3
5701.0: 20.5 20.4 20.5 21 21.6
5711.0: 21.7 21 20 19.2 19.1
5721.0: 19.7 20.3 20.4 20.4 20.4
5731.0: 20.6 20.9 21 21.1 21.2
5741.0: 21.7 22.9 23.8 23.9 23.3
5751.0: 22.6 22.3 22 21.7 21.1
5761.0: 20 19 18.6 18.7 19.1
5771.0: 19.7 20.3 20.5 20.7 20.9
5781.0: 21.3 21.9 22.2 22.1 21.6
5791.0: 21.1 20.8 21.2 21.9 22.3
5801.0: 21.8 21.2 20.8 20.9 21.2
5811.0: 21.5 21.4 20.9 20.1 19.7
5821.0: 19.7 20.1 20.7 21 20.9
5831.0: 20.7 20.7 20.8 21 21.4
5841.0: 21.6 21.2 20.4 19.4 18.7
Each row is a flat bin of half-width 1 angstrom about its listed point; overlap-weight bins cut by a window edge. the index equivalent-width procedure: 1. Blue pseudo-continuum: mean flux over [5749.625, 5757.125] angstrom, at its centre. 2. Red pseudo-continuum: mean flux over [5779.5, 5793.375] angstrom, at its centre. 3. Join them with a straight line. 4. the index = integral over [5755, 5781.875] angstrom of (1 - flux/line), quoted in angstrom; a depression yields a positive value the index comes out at 2.2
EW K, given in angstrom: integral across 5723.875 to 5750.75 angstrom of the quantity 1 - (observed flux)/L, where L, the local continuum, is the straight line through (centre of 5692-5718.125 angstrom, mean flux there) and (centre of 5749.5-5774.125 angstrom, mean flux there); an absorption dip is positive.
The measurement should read -1.6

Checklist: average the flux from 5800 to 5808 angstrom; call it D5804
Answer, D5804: 21.2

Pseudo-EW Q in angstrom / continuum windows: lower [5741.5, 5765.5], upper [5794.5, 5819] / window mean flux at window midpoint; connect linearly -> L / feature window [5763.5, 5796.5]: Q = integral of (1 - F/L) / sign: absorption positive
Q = 1.3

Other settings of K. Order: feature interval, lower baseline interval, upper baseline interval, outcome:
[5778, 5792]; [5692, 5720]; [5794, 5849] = -0.60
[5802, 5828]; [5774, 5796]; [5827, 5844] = 0.54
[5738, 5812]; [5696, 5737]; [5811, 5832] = -2.78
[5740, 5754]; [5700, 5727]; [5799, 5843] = -1.61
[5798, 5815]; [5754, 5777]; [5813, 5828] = -0.88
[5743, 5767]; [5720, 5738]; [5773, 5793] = -0.81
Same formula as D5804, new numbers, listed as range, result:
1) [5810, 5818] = 21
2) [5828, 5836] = 20.8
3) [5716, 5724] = 19.6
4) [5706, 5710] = 21.3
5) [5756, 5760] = 21.4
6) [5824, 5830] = 20.9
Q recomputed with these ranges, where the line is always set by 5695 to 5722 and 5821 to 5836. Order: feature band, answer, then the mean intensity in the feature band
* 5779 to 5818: -1.52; 21.4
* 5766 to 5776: 0.41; 19.7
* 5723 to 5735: -0.09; 20.6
